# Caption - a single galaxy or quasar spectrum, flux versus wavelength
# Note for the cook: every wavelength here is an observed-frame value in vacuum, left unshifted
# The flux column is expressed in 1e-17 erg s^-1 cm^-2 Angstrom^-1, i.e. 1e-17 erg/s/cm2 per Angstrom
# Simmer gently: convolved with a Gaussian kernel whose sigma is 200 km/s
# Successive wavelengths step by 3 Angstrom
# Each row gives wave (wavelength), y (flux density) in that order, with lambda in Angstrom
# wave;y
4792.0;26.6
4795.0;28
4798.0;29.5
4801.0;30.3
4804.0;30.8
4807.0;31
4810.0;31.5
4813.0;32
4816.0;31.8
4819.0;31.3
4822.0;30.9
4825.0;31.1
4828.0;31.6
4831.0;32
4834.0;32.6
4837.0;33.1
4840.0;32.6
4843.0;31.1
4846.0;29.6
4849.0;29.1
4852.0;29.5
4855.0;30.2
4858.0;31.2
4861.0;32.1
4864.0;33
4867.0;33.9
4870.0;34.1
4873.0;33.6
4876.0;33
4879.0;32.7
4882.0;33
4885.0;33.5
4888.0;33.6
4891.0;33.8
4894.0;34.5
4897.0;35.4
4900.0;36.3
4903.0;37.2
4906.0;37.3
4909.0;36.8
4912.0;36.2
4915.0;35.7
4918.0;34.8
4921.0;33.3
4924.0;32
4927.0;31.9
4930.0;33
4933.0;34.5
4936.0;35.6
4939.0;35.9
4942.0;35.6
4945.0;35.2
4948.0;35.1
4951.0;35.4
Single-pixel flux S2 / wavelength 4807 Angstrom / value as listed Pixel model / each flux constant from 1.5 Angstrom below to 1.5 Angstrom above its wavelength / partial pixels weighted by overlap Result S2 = 31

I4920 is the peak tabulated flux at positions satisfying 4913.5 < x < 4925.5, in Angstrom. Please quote 35.7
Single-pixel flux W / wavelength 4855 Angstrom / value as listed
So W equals 30.2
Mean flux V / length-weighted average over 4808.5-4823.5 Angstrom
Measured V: 31.5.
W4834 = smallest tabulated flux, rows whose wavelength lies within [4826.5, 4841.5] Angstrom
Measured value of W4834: 31.6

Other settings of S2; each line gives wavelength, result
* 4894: 34.5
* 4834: 32.6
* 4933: 34.5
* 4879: 32.7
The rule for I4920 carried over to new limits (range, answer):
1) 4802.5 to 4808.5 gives 31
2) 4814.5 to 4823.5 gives 31.8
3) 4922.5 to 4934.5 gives 34.5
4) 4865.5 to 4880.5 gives 34.1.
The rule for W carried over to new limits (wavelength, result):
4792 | 26.6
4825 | 31.1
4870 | 34.1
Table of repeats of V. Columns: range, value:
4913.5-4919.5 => 35.2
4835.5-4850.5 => 31.1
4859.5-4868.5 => 33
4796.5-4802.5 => 29.9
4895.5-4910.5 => 36.6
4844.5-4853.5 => 29.4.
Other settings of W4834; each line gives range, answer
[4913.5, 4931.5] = 31.9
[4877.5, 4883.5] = 32.7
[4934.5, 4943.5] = 35.6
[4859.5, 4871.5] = 32.1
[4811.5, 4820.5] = 31.3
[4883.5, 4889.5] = 33.5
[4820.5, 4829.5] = 30.9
